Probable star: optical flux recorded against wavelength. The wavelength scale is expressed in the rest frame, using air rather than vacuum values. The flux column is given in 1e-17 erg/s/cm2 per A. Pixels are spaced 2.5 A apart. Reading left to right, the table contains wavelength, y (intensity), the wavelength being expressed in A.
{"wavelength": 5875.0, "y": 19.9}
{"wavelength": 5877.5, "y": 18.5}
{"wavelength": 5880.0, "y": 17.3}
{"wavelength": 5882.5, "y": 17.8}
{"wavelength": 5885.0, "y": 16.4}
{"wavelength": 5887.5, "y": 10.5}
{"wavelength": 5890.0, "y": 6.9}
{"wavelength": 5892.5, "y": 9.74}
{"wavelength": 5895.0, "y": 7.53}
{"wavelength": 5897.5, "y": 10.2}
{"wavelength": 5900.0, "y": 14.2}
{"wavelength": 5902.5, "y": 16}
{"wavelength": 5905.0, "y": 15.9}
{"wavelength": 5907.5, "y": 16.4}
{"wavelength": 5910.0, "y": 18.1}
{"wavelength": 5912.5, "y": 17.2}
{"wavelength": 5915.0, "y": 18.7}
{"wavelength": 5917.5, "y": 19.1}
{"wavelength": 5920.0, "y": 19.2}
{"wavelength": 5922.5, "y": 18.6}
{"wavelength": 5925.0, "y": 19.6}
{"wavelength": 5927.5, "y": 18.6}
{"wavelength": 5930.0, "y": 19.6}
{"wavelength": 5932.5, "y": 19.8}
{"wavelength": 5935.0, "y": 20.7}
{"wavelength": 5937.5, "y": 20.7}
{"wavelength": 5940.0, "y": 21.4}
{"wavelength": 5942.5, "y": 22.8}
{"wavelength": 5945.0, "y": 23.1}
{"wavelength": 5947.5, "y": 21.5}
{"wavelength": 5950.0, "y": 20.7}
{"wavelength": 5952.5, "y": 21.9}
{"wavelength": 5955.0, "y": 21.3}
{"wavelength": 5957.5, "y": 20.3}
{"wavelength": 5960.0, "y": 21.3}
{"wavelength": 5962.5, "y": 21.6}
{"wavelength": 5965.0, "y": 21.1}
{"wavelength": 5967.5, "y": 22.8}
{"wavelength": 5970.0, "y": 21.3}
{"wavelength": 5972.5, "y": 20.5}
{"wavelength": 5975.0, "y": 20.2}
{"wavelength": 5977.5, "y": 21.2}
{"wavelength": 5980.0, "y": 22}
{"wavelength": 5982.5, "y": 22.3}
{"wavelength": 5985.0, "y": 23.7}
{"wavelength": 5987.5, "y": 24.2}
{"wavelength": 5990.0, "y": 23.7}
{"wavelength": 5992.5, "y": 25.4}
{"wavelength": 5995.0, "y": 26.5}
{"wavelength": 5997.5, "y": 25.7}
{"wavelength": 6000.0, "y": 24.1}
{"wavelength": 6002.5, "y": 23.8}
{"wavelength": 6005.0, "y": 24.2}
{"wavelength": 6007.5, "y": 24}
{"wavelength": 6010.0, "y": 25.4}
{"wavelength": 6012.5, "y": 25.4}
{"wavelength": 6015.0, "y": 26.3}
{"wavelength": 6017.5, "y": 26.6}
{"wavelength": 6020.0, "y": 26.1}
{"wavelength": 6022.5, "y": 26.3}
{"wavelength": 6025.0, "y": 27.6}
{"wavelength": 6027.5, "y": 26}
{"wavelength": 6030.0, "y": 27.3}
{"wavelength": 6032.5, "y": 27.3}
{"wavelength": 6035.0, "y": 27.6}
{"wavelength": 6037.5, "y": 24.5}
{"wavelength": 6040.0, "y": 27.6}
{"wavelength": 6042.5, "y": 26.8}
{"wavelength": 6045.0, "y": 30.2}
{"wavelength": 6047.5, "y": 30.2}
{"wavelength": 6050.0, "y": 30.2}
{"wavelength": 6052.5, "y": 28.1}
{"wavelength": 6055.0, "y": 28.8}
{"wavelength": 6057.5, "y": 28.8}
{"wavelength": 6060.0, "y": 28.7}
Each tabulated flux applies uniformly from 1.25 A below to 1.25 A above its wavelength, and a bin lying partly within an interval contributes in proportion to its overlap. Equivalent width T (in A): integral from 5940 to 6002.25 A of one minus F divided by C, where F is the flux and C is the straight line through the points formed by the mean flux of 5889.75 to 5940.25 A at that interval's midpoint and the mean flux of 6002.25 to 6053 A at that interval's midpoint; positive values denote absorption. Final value -2.3 A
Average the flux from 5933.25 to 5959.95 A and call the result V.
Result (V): 21.4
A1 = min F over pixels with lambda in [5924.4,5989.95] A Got 18.6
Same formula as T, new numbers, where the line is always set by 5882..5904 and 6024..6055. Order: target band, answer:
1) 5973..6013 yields -1.70 A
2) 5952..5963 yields -1.31 A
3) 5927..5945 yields -4.45 A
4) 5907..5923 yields -4.32 A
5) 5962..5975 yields -0.77 A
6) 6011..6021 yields -0.32 A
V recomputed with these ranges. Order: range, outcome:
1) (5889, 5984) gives 18.8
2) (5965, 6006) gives 23.2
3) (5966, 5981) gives 21.3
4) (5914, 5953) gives 20.4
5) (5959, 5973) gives 21.5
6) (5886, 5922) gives 14.4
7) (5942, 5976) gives 21.4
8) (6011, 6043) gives 26.6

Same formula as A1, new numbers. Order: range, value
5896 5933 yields 10.2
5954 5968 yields 20.3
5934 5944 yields 20.7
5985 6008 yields 23.7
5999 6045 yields 23.8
